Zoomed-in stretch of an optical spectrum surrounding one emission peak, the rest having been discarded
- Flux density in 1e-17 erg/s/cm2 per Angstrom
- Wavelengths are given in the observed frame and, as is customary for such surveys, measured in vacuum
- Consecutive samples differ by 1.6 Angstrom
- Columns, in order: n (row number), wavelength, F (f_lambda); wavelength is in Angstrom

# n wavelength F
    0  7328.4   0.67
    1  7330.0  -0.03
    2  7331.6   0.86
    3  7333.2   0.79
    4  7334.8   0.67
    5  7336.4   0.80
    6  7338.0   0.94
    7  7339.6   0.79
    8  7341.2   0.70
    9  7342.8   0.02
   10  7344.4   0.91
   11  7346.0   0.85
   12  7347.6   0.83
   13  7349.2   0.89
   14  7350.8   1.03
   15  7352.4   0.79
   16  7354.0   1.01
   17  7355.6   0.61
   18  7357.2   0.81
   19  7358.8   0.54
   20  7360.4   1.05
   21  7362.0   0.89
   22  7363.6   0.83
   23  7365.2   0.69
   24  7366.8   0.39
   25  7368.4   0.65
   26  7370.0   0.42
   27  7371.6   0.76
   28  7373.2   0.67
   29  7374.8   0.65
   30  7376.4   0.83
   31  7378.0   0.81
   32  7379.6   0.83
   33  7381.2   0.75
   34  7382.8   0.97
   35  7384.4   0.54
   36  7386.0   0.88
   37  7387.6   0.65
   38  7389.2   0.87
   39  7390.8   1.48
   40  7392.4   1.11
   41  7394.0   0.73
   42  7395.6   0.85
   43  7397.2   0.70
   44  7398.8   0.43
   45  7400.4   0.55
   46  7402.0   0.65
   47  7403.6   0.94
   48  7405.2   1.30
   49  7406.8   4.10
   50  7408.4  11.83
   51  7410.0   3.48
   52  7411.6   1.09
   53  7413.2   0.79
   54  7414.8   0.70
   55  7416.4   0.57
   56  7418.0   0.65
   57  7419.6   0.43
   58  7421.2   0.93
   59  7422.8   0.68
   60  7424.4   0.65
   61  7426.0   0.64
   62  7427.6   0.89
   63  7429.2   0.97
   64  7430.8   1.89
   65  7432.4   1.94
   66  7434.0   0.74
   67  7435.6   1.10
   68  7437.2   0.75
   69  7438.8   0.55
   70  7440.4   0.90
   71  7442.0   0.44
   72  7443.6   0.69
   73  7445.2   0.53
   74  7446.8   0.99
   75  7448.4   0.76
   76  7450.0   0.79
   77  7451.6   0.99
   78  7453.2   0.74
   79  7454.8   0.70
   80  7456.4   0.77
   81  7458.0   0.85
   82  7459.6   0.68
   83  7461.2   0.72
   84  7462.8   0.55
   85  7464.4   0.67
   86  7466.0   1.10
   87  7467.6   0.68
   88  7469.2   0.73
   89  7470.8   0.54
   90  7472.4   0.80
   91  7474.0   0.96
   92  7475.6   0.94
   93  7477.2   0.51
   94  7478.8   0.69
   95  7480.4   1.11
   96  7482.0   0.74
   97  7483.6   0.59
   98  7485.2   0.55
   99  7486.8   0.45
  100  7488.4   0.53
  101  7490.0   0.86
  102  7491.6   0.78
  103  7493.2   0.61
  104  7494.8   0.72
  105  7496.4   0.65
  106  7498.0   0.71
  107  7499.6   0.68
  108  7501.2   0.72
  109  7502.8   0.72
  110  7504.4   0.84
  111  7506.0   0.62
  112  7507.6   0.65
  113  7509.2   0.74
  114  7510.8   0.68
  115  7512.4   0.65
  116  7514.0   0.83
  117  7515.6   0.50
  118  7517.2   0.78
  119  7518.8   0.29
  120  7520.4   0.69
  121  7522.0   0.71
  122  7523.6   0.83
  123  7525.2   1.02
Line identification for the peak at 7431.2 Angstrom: [N II] 6583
